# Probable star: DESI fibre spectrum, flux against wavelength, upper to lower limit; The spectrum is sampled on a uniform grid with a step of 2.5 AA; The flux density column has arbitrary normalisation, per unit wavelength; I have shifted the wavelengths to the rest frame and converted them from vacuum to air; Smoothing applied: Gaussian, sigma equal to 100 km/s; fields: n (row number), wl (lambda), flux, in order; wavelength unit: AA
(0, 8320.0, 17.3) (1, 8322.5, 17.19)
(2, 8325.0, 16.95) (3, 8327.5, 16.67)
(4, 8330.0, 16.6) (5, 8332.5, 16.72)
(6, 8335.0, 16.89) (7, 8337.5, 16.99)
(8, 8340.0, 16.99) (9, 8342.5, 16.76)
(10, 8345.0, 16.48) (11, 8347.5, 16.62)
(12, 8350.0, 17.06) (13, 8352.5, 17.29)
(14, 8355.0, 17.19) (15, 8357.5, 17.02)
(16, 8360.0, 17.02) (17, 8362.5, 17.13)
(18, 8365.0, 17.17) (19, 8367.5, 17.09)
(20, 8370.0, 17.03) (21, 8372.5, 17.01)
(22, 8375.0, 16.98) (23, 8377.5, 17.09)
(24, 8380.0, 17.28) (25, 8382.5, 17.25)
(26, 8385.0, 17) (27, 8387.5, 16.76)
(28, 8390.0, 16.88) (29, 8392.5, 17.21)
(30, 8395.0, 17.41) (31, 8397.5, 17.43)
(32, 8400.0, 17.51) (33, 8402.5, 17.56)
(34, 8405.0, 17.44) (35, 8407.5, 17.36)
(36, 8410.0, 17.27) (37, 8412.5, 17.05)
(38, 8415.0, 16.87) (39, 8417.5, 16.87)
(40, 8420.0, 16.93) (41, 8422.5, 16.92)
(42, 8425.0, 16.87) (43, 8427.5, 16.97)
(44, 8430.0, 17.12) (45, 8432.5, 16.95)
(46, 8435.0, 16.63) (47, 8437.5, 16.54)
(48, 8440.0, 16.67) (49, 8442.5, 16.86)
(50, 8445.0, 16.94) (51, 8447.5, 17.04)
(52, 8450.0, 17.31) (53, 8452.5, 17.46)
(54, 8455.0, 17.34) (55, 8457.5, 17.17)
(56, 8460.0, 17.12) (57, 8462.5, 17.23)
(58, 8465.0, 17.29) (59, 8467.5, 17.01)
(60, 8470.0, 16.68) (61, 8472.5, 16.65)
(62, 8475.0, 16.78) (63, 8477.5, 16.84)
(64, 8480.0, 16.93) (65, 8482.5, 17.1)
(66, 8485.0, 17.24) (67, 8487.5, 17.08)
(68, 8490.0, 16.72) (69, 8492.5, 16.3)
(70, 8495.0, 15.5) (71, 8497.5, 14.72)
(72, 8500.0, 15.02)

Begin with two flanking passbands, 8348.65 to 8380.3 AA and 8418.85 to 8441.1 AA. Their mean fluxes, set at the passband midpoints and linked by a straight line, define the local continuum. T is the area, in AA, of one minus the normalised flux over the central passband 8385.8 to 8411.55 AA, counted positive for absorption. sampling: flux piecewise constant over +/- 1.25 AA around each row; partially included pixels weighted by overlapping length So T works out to -0.47 AA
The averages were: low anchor 17.1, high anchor 16.8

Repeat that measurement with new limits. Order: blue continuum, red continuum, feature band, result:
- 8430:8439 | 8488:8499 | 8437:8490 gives -2.23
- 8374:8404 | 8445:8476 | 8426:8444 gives 0.32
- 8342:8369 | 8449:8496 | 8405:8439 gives -0.01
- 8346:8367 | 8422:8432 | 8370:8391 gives -0.01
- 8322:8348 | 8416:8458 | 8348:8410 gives -1.08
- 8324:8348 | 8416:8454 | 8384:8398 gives -0.20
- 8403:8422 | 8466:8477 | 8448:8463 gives -0.34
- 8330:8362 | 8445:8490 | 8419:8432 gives 0.04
